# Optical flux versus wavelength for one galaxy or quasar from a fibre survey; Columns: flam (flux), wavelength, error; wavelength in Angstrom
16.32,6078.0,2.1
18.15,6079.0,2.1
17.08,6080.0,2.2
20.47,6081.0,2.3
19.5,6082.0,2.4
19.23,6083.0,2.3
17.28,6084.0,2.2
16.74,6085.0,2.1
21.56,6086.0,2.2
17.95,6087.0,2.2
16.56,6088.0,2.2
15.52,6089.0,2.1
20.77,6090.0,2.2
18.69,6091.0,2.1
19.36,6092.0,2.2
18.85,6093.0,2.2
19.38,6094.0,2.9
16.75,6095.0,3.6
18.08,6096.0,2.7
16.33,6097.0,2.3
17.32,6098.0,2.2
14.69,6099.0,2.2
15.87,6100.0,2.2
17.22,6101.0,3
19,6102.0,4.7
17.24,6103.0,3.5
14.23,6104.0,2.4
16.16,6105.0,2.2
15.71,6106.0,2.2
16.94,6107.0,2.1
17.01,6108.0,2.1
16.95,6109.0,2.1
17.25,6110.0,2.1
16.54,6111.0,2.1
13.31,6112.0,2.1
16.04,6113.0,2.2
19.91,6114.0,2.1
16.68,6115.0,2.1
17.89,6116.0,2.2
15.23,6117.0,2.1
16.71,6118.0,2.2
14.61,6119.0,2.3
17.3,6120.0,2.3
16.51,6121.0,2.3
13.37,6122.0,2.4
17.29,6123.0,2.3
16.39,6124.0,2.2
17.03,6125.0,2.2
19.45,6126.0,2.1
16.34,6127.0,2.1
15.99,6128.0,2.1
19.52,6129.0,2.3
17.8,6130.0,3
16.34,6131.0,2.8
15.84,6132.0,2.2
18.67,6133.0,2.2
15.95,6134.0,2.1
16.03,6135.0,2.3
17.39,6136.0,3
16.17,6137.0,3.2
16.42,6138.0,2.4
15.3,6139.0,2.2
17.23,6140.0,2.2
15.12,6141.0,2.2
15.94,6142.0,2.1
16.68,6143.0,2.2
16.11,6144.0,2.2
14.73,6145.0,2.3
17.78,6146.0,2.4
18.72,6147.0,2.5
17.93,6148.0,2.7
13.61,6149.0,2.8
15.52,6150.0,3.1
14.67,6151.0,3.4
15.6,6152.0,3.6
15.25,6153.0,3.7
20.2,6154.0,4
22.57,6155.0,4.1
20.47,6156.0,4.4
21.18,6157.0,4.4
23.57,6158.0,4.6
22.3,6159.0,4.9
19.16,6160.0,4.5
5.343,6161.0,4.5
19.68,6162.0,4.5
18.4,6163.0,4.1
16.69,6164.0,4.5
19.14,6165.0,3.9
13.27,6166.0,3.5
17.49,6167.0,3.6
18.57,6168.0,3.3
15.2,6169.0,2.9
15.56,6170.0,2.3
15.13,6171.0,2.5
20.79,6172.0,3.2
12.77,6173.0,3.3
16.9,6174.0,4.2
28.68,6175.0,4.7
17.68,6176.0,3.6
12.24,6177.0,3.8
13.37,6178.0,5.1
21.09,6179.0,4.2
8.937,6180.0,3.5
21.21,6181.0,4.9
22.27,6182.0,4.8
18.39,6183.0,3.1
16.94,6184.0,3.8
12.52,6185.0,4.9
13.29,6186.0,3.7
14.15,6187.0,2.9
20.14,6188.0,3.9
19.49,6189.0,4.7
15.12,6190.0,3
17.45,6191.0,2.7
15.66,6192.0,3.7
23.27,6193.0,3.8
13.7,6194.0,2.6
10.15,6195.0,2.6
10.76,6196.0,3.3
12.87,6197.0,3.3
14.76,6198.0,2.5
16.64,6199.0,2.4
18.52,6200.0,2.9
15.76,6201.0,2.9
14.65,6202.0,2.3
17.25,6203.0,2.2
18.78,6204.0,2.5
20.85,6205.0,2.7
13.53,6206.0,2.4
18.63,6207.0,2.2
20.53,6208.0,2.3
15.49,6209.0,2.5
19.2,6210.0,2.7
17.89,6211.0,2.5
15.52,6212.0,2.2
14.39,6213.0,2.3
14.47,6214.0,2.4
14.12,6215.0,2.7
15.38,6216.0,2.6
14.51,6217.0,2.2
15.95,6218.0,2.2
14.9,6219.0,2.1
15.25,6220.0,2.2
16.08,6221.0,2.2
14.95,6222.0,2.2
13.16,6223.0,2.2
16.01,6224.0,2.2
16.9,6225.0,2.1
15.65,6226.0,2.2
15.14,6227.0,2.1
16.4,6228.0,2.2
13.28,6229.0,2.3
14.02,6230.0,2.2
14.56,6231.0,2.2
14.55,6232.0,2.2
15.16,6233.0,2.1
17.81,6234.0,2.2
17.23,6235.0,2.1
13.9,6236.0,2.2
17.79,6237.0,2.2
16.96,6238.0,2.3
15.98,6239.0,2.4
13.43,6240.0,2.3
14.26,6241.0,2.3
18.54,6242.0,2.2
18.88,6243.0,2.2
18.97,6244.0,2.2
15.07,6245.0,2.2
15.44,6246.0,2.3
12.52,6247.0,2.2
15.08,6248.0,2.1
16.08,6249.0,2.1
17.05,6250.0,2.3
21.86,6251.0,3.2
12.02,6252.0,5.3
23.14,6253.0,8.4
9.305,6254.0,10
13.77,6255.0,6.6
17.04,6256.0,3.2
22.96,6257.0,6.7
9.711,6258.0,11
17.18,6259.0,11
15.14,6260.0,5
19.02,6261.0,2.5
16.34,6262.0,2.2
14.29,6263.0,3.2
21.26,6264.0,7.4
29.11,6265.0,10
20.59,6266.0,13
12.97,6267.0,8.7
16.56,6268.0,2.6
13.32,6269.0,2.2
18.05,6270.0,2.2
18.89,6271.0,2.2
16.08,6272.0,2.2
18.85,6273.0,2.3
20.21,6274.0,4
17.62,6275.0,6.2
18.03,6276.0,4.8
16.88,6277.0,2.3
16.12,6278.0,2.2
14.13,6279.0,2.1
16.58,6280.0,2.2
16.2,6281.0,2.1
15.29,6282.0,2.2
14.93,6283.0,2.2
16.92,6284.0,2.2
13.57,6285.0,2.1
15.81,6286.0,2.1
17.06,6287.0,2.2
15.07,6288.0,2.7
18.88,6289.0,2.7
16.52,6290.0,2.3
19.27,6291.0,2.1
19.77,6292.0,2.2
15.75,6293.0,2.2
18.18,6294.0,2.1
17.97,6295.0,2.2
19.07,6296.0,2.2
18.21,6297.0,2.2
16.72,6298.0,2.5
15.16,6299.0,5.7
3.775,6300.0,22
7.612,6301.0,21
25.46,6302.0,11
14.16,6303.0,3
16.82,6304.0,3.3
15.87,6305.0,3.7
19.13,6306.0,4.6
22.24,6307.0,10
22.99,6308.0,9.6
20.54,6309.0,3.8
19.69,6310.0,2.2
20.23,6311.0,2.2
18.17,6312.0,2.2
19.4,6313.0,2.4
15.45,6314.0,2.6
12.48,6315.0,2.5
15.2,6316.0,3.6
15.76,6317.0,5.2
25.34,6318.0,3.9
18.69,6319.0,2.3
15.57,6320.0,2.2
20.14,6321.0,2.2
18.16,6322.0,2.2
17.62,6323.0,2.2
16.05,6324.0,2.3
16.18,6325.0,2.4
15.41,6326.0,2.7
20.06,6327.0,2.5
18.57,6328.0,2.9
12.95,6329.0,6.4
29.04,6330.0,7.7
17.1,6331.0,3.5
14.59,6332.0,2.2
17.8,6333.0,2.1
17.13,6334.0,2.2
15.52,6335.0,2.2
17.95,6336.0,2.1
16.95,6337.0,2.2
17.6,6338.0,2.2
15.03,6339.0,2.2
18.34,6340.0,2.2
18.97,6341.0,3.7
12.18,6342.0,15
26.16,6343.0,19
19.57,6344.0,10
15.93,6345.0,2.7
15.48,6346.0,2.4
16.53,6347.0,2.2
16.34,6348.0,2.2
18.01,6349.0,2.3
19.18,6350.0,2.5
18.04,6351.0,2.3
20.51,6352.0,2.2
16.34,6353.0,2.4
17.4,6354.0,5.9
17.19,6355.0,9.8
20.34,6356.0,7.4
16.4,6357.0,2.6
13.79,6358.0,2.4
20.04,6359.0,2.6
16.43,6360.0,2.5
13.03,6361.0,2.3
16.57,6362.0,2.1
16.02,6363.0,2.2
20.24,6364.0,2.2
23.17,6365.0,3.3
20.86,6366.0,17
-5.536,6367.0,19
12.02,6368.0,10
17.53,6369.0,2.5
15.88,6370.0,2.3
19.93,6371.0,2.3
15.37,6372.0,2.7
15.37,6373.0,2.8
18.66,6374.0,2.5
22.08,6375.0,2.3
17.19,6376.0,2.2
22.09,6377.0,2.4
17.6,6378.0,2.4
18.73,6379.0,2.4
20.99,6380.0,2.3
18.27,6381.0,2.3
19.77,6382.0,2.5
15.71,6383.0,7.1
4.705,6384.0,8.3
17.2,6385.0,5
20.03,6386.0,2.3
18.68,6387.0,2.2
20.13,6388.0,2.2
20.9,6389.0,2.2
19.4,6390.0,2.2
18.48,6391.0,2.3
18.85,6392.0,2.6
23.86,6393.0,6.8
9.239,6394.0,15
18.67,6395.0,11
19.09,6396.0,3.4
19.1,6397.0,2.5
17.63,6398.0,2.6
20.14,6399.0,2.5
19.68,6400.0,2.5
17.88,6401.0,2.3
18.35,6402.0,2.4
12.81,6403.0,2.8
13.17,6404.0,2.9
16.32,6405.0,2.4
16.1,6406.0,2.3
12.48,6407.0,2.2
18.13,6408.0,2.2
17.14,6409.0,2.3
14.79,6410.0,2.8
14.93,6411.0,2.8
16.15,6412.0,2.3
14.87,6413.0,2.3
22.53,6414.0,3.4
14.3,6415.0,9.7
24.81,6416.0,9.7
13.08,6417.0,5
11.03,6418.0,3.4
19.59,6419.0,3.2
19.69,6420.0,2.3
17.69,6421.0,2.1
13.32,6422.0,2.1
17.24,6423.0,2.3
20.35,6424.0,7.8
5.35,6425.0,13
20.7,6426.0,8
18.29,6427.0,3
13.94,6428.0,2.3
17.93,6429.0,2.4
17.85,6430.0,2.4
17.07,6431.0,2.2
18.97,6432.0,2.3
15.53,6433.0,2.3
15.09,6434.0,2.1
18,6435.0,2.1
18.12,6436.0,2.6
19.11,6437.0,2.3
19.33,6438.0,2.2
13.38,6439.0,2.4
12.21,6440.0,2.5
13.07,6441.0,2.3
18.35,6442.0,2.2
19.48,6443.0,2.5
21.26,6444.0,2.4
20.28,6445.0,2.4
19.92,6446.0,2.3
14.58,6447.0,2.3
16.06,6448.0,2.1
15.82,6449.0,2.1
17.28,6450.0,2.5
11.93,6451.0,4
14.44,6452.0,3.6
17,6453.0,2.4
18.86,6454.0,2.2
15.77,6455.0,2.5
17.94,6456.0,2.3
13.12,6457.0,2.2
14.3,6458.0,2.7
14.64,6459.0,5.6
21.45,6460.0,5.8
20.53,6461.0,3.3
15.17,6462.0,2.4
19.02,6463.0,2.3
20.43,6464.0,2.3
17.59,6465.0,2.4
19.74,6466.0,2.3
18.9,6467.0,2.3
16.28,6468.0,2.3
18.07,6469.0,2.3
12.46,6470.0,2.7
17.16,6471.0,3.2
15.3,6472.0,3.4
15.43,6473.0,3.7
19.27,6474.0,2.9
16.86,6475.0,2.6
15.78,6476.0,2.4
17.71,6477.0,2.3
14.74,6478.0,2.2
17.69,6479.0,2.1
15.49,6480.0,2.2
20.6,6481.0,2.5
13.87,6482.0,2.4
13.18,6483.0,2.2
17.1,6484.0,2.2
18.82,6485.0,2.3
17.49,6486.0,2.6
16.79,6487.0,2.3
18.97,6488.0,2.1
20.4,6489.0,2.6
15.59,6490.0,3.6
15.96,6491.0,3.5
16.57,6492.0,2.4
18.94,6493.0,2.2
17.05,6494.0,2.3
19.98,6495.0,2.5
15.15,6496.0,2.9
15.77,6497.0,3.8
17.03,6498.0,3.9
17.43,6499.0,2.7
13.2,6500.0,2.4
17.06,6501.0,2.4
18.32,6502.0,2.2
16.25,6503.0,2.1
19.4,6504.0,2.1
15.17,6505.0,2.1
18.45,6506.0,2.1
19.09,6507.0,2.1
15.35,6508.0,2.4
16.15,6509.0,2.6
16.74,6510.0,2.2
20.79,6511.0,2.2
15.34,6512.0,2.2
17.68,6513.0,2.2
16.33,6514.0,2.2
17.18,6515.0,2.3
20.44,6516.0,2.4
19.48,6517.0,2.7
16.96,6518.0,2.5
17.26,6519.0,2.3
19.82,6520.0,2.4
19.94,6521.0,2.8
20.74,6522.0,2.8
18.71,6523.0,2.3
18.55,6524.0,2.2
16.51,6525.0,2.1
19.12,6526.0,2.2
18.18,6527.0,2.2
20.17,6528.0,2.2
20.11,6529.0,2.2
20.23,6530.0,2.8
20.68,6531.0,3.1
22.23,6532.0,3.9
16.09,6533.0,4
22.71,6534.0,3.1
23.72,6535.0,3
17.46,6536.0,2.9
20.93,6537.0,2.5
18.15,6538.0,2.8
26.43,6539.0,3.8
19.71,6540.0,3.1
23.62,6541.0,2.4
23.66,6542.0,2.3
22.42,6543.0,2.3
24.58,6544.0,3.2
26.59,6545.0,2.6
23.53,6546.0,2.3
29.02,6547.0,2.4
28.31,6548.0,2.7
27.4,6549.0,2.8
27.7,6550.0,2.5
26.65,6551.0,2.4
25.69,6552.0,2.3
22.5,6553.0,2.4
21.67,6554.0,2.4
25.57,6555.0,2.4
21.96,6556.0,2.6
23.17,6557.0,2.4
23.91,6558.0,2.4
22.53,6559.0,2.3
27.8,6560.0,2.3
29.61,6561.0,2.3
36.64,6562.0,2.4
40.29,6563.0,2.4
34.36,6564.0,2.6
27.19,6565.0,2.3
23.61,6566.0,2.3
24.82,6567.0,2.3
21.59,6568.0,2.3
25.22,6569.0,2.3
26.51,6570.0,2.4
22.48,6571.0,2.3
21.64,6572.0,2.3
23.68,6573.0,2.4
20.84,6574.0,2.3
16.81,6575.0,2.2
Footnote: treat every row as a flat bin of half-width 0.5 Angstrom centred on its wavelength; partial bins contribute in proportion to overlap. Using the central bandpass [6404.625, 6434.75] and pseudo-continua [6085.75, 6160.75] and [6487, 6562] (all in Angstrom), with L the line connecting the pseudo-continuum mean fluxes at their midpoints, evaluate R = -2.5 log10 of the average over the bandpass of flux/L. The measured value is 0.18 mag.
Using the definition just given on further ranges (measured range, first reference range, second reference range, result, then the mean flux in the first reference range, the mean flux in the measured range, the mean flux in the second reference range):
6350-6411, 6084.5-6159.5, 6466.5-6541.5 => 0.03 mag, 17.2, 17.2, 18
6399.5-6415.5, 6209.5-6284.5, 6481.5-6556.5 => 0.13 mag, 16.3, 16.2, 19.7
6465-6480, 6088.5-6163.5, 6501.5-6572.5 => 0.26 mag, 17.1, 16.8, 22.1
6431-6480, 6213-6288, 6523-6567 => 0.26 mag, 16.2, 16.9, 23.9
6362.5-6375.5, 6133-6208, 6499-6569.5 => 0.20 mag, 16.9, 16.3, 21.8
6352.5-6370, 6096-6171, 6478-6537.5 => 0.10 mag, 16.9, 16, 18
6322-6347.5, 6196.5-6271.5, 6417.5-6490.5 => -0.06 mag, 16.3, 17.6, 16.9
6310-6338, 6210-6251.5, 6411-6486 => -0.09 mag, 15.8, 17.7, 16.9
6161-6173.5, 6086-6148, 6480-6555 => 0.05 mag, 16.9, 16.4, 19.6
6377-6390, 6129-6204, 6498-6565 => 0.10 mag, 16.8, 18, 21.6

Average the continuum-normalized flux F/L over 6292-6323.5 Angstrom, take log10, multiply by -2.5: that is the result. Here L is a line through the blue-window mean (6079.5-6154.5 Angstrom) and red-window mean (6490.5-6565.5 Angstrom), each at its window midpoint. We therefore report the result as 0.08 mag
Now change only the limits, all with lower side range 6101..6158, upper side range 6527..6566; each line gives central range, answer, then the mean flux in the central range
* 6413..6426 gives 0.310 mag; 16.7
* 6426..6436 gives 0.286 mag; 17.2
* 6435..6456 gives 0.320 mag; 16.9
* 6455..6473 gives 0.322 mag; 17.1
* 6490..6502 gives 0.371 mag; 16.8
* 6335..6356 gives 0.177 mag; 17.7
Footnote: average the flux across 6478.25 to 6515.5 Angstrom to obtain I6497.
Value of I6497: 17.1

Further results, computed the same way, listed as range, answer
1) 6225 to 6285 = 16.5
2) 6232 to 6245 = 16.4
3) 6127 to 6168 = 17.2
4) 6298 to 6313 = 17.3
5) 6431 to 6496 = 17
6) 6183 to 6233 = 15.8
